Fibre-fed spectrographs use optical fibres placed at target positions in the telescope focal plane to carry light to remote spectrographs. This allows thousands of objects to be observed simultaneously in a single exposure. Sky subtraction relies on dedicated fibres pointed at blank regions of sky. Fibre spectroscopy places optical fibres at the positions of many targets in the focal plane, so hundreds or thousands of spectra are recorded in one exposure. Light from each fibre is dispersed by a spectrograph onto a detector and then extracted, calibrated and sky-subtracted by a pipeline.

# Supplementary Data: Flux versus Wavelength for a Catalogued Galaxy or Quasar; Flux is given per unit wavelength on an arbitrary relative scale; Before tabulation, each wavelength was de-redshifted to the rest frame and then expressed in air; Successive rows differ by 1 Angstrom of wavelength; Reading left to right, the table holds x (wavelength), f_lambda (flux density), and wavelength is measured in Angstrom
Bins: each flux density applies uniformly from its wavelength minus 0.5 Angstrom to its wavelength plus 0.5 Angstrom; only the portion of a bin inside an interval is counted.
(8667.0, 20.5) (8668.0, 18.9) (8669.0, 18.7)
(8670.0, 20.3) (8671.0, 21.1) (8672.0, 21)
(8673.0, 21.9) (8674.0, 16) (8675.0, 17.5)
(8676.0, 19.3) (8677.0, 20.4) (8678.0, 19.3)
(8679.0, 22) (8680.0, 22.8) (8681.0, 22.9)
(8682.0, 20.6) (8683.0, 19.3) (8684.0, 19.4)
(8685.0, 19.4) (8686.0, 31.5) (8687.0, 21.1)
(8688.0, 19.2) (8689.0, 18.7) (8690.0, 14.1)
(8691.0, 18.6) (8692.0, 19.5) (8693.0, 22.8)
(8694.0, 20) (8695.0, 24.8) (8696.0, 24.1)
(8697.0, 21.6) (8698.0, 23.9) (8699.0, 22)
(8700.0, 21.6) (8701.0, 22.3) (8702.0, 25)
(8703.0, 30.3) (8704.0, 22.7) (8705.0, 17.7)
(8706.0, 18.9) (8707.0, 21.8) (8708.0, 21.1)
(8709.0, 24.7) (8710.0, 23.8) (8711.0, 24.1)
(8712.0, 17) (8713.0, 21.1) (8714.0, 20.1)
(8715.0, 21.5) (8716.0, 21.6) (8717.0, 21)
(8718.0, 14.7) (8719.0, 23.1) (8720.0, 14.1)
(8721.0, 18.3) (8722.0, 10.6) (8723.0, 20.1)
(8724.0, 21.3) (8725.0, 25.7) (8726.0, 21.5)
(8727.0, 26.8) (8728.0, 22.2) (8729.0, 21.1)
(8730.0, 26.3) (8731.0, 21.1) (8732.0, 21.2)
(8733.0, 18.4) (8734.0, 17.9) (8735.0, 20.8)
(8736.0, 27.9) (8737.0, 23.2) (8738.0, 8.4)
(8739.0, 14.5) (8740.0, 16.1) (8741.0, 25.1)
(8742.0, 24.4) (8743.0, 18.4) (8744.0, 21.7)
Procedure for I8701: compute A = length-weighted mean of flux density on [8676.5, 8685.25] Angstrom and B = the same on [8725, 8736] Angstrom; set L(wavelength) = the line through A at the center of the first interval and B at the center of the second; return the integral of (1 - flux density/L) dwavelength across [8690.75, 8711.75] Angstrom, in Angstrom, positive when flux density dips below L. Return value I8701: -1.1 Angstrom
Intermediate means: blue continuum 20.7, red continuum 22.2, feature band 22.4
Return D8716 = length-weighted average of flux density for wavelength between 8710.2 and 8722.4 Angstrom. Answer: 19.1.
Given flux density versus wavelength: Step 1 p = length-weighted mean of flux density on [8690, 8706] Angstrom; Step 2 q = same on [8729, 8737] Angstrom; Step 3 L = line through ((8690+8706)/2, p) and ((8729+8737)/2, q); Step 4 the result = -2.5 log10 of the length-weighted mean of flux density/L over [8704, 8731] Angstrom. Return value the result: 0.06 mag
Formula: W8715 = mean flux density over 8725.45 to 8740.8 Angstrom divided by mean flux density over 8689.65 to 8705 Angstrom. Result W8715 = 0.9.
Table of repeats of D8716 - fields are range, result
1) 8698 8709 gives 22.5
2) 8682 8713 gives 21.7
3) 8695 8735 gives 21.4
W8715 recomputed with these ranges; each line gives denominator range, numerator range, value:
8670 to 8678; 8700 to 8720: 1.10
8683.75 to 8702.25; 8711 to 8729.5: 0.94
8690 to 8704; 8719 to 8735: 0.91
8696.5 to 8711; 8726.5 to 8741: 0.91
